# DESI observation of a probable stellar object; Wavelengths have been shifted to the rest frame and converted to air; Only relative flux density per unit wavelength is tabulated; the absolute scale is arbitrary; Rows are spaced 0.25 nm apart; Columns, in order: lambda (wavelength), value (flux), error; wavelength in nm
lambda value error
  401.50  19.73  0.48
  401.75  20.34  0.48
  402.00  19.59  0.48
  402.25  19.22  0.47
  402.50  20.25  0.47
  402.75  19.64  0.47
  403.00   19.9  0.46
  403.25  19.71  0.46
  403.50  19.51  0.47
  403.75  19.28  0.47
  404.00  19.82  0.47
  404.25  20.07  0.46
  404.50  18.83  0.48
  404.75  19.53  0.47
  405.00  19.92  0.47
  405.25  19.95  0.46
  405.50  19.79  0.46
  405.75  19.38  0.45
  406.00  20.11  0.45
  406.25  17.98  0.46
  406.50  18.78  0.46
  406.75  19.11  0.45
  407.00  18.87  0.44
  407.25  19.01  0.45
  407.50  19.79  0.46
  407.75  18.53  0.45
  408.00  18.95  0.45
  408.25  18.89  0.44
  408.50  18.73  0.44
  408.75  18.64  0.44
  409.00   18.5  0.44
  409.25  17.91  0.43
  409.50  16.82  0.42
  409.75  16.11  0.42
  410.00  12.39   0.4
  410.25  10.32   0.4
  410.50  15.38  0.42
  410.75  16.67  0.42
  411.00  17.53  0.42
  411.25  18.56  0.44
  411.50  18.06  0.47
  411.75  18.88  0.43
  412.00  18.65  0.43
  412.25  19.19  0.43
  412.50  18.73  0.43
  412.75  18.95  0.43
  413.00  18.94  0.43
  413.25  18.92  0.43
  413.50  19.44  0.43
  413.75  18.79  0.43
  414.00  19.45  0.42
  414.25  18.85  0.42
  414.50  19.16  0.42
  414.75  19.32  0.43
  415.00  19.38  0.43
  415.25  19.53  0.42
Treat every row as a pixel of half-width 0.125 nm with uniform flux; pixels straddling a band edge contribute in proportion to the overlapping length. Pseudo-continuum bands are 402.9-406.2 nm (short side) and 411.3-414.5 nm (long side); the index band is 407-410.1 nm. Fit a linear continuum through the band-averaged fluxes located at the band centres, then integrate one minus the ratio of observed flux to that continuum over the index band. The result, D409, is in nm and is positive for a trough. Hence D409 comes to 0.22 nm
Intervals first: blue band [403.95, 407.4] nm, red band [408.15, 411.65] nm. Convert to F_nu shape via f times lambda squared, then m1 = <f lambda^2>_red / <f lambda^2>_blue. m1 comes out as 0.88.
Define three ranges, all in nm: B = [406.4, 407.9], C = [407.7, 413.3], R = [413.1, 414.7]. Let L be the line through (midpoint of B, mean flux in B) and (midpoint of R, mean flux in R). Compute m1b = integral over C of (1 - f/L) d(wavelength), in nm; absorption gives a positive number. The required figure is 0.45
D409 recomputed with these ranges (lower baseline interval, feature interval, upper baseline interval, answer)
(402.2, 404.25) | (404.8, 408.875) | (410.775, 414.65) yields 0.039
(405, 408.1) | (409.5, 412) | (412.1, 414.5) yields 0.384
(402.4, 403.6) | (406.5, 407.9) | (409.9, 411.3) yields -0.154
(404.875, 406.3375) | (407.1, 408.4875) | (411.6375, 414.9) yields 0.029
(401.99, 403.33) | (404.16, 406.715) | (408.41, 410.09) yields -0.110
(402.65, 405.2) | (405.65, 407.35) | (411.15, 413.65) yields 0.032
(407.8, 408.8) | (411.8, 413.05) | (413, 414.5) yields 0.008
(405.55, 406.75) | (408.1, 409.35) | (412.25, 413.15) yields 0.032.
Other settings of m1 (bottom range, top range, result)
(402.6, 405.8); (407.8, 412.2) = 0.90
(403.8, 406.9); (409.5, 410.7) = 0.74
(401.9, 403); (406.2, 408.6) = 0.98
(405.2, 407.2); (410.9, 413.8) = 1.00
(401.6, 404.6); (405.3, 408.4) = 0.99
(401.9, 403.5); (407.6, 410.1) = 0.92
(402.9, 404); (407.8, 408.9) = 0.98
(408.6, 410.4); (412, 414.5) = 1.22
